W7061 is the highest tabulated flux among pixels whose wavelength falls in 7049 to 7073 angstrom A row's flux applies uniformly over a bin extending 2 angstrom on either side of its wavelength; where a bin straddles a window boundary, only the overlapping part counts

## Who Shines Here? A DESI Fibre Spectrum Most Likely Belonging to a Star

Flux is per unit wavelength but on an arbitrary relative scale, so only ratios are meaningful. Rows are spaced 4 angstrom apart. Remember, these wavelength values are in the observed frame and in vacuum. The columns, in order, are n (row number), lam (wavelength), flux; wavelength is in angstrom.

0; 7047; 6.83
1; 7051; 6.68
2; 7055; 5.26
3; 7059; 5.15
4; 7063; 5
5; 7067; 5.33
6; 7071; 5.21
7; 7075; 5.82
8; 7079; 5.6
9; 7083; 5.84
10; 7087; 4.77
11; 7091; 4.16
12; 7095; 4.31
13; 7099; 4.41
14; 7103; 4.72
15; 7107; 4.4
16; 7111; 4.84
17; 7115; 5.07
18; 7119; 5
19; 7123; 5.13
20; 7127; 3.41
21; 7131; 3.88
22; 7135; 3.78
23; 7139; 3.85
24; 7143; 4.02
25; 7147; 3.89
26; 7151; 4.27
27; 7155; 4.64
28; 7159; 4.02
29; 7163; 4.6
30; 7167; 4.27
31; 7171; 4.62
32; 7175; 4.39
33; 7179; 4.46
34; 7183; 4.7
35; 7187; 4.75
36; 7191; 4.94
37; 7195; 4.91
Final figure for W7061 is 6.68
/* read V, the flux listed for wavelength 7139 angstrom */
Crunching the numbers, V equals 3.85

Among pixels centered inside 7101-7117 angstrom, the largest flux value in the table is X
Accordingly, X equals 5.07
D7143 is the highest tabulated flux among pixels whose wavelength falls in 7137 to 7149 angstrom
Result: 4.02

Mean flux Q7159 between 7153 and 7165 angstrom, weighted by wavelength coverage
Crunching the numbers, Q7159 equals 4.42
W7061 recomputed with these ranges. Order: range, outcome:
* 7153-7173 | 4.64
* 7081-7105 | 5.84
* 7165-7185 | 4.7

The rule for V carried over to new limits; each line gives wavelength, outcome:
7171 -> 4.62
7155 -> 4.64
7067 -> 5.33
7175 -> 4.39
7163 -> 4.6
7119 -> 5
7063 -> 5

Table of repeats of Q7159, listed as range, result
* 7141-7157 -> 4.21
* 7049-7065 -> 5.52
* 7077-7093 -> 5.09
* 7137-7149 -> 3.92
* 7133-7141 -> 3.81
